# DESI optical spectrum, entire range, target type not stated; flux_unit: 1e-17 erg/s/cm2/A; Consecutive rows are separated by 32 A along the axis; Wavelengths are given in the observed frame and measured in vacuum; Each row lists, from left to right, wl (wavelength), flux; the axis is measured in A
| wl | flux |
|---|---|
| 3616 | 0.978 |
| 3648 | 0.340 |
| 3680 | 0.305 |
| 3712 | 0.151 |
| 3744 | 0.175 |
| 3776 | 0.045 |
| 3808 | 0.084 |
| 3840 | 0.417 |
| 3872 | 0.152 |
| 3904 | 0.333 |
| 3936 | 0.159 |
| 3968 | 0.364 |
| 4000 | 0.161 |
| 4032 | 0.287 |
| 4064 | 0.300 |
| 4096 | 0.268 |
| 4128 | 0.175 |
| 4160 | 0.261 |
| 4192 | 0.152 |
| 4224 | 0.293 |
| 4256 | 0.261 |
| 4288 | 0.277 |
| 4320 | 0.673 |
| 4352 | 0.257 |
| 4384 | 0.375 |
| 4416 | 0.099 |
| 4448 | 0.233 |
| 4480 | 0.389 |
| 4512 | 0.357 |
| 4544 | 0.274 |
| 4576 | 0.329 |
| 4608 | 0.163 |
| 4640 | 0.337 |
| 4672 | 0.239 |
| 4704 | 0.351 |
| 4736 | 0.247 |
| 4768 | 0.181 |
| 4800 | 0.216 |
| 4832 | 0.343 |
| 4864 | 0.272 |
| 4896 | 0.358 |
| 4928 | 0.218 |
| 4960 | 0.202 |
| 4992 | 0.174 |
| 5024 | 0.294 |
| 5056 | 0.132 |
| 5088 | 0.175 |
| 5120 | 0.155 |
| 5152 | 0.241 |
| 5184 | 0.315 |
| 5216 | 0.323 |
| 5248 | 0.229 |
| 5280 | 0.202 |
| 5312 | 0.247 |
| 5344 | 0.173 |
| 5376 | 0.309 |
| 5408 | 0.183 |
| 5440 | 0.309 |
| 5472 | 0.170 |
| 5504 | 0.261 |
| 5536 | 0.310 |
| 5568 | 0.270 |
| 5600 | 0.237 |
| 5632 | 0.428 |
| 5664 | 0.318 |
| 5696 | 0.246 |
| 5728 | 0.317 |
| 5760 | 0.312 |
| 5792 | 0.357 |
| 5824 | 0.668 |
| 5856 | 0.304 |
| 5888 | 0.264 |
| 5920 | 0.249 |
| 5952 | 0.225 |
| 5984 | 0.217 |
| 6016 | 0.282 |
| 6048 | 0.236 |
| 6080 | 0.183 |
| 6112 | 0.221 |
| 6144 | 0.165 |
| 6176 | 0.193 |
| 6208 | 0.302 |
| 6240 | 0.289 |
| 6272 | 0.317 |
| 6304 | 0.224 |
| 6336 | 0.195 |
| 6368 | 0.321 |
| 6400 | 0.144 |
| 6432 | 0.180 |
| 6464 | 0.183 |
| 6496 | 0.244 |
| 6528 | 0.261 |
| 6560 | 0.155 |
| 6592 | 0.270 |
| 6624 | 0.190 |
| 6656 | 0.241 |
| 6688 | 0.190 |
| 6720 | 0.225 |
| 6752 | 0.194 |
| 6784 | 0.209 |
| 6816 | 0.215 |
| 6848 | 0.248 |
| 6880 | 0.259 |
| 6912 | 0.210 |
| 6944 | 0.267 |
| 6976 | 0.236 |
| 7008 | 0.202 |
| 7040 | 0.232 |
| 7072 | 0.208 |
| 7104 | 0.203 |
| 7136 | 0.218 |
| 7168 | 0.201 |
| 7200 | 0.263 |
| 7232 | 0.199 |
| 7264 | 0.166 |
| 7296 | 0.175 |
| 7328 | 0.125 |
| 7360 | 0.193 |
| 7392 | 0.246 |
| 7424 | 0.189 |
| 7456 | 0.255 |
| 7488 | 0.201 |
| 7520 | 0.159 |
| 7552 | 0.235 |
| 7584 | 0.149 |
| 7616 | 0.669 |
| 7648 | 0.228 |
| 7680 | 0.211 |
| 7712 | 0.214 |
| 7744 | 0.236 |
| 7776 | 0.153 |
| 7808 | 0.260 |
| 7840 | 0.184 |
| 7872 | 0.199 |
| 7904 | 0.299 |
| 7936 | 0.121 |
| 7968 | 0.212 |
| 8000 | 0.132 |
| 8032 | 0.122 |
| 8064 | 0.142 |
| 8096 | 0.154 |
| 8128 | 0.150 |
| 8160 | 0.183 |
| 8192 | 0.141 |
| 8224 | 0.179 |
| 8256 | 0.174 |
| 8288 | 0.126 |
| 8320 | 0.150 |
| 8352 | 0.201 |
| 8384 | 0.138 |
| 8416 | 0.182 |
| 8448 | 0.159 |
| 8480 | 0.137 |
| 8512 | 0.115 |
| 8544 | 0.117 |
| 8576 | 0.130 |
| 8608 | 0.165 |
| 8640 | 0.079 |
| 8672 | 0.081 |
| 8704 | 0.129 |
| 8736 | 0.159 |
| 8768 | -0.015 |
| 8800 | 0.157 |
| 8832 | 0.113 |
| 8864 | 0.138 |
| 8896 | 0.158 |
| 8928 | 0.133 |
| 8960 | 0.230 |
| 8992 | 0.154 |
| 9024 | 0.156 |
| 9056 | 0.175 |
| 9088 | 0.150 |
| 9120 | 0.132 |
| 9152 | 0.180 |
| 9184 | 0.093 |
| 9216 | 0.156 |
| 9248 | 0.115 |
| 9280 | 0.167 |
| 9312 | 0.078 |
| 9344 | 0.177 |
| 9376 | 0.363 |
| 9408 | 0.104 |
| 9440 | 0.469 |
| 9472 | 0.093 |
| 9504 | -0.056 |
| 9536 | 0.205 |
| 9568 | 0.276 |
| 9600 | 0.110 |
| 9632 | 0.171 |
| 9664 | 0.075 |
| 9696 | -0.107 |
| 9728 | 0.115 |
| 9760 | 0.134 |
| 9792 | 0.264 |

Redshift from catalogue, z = 0.16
